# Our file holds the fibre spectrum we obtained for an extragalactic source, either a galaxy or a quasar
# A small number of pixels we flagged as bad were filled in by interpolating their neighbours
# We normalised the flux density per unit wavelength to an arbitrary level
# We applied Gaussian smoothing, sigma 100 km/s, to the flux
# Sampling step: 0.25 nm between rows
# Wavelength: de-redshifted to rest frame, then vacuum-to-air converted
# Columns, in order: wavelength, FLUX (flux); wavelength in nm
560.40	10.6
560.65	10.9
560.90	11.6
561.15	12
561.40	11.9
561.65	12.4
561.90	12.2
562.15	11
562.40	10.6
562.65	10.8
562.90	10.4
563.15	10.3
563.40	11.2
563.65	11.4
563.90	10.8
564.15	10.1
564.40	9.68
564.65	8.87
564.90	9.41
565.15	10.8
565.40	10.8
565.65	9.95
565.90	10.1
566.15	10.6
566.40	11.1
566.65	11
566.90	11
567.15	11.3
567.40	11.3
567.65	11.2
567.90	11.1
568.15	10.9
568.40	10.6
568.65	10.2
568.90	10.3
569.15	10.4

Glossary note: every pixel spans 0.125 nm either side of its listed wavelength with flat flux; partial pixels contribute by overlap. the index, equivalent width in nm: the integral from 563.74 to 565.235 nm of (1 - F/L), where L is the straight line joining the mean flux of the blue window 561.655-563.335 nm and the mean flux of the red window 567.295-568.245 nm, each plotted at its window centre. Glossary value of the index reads 0.15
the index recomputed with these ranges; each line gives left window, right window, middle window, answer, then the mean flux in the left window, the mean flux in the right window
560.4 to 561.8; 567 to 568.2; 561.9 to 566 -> 0.36 nm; 11.7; 11.2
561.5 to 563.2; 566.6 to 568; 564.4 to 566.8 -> 0.19 nm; 11.1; 11.2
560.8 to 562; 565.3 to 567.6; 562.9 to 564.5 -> 0.12 nm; 12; 10.8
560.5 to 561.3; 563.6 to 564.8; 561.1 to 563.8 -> -0.11 nm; 11.5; 10.1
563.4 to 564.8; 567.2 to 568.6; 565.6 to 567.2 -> 0.00 nm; 10.2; 11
